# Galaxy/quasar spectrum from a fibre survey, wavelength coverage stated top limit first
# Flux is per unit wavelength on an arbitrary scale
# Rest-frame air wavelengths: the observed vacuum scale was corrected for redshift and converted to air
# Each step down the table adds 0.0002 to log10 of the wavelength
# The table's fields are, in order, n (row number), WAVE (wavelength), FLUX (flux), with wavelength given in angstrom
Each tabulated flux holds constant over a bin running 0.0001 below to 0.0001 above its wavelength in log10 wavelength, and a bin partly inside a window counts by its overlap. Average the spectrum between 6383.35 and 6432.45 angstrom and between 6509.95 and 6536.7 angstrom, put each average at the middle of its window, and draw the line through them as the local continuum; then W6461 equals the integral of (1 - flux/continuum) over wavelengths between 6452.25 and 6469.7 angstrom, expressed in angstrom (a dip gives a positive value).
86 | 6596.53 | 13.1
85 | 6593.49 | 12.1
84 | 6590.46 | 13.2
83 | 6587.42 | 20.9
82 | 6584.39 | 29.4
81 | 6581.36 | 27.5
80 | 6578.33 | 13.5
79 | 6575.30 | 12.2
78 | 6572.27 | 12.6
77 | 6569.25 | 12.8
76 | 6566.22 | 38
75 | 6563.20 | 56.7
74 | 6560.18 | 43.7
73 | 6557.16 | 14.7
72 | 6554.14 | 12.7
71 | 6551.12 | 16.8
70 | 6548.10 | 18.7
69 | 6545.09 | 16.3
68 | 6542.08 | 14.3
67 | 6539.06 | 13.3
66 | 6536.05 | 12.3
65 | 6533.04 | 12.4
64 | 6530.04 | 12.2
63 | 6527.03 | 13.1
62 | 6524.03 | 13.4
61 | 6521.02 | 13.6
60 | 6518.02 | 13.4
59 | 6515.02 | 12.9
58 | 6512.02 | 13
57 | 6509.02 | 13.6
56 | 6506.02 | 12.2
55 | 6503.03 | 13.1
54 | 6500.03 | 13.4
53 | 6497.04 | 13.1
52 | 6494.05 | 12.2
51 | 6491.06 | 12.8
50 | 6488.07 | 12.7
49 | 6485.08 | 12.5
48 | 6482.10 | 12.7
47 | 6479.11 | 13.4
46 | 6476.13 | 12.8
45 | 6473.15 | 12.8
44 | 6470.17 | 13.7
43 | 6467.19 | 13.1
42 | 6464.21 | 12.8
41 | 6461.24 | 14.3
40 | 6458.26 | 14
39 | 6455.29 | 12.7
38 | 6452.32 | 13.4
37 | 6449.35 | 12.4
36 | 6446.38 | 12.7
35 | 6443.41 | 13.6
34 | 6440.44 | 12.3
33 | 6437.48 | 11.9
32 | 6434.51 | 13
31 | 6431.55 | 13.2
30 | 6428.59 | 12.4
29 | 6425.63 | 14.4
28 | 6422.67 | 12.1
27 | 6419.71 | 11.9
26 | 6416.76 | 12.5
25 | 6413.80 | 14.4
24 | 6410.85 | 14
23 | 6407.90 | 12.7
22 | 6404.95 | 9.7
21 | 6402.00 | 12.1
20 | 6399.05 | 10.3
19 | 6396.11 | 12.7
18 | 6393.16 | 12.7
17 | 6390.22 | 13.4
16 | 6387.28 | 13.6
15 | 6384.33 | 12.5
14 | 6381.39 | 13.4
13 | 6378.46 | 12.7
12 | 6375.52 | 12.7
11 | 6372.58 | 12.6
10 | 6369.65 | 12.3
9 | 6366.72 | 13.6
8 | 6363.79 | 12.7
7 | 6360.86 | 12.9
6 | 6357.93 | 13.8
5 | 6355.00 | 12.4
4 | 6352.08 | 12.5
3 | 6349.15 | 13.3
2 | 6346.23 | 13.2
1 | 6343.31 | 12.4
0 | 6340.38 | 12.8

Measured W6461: -0.9 angstrom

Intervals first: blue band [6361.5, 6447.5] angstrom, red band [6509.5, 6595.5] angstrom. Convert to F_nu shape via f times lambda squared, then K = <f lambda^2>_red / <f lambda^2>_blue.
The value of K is 1.51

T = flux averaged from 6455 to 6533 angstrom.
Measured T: 13.1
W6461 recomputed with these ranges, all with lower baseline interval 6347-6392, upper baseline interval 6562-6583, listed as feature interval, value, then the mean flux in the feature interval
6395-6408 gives 3.00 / 11.3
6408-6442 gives 6.61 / 12.9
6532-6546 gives 5.48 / 13.7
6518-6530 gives 4.65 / 13.2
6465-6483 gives 5.47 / 13.1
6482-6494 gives 4.27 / 12.6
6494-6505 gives 3.92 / 13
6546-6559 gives 3.77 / 16.5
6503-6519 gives 6.02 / 13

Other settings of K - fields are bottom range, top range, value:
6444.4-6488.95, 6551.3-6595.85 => 1.78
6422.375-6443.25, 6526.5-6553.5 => 1.16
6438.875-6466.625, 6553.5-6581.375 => 1.94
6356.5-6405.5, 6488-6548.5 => 1.10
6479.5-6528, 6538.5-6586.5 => 1.74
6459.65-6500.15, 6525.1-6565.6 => 1.58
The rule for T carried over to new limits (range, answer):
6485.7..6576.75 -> 16.7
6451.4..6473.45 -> 13.4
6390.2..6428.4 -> 12.5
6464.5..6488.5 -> 13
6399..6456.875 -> 12.6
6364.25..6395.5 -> 12.9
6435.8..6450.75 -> 12.6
